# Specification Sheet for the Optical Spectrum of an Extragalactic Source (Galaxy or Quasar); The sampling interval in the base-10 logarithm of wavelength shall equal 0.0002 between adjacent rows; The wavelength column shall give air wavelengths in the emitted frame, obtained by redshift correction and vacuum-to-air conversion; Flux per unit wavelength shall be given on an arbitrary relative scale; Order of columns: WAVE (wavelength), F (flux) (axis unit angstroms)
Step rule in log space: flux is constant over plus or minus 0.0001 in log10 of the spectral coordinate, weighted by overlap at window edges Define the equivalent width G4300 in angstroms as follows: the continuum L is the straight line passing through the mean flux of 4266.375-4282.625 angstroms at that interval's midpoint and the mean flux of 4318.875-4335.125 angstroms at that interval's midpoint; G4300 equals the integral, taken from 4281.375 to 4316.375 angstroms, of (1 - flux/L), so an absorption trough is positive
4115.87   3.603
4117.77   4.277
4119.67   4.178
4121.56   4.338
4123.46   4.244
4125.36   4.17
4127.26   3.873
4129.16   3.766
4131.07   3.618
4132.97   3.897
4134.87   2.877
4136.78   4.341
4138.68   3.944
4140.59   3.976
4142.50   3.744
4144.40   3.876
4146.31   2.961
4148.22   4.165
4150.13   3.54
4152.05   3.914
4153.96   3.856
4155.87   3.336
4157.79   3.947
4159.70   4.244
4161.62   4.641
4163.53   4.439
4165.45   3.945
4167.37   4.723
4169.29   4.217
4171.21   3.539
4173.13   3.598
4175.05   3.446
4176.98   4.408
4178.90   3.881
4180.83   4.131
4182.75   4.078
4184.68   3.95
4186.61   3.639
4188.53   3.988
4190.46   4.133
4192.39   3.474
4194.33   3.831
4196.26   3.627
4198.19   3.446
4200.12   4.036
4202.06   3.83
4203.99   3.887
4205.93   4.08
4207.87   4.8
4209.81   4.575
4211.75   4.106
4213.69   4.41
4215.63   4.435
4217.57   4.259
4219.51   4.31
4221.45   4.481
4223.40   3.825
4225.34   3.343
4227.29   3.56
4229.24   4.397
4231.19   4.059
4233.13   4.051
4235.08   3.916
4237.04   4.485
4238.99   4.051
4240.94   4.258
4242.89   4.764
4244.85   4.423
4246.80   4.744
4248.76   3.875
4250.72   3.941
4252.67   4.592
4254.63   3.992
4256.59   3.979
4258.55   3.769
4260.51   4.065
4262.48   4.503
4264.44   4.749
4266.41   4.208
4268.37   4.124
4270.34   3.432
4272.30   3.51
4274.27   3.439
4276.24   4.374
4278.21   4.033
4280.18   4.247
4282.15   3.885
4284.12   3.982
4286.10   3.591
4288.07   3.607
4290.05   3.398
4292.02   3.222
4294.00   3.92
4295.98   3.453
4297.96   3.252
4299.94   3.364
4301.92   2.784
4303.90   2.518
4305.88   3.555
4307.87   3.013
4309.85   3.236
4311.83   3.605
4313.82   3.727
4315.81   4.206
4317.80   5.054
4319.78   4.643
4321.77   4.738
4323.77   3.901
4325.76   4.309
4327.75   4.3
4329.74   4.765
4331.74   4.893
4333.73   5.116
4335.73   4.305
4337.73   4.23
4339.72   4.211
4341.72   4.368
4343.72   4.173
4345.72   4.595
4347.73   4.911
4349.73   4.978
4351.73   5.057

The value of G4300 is 6.3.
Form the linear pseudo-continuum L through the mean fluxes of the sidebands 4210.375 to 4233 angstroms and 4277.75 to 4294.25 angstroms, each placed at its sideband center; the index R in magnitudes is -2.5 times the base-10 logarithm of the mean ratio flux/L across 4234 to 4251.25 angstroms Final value -0.07 mag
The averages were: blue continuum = 4.12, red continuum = 3.75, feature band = 4.28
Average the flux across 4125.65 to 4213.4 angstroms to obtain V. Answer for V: 3.92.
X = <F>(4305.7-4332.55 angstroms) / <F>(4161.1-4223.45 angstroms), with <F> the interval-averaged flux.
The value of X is 1.02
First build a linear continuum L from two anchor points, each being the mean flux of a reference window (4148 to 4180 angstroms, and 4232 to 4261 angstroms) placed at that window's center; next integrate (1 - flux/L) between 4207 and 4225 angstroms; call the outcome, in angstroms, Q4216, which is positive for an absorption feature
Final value -0.9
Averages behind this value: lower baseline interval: 3.99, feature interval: 4.32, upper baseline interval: 4.2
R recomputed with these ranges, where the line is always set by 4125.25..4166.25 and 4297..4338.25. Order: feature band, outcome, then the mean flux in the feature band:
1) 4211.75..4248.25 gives -0.08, 4.2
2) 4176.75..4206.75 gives 0.00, 3.89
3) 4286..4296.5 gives 0.12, 3.53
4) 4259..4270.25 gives -0.08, 4.23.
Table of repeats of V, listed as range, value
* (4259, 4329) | 3.83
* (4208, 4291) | 4.1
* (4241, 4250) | 4.42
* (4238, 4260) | 4.22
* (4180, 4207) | 3.87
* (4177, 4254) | 4.1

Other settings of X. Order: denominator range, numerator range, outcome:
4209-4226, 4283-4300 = 0.84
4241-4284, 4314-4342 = 1.09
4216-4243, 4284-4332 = 0.92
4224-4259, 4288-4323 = 0.88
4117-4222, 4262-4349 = 1.00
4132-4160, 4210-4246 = 1.11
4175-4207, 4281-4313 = 0.88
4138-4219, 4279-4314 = 0.87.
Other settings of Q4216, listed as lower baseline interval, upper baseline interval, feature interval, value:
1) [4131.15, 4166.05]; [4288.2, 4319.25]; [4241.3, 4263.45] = -3.8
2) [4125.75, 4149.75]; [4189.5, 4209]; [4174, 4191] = -0.4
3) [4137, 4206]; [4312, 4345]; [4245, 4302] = 4.6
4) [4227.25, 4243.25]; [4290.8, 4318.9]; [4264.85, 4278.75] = -0.3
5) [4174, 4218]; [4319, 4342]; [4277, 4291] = 1.6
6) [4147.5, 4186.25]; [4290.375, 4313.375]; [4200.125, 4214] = -1.6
